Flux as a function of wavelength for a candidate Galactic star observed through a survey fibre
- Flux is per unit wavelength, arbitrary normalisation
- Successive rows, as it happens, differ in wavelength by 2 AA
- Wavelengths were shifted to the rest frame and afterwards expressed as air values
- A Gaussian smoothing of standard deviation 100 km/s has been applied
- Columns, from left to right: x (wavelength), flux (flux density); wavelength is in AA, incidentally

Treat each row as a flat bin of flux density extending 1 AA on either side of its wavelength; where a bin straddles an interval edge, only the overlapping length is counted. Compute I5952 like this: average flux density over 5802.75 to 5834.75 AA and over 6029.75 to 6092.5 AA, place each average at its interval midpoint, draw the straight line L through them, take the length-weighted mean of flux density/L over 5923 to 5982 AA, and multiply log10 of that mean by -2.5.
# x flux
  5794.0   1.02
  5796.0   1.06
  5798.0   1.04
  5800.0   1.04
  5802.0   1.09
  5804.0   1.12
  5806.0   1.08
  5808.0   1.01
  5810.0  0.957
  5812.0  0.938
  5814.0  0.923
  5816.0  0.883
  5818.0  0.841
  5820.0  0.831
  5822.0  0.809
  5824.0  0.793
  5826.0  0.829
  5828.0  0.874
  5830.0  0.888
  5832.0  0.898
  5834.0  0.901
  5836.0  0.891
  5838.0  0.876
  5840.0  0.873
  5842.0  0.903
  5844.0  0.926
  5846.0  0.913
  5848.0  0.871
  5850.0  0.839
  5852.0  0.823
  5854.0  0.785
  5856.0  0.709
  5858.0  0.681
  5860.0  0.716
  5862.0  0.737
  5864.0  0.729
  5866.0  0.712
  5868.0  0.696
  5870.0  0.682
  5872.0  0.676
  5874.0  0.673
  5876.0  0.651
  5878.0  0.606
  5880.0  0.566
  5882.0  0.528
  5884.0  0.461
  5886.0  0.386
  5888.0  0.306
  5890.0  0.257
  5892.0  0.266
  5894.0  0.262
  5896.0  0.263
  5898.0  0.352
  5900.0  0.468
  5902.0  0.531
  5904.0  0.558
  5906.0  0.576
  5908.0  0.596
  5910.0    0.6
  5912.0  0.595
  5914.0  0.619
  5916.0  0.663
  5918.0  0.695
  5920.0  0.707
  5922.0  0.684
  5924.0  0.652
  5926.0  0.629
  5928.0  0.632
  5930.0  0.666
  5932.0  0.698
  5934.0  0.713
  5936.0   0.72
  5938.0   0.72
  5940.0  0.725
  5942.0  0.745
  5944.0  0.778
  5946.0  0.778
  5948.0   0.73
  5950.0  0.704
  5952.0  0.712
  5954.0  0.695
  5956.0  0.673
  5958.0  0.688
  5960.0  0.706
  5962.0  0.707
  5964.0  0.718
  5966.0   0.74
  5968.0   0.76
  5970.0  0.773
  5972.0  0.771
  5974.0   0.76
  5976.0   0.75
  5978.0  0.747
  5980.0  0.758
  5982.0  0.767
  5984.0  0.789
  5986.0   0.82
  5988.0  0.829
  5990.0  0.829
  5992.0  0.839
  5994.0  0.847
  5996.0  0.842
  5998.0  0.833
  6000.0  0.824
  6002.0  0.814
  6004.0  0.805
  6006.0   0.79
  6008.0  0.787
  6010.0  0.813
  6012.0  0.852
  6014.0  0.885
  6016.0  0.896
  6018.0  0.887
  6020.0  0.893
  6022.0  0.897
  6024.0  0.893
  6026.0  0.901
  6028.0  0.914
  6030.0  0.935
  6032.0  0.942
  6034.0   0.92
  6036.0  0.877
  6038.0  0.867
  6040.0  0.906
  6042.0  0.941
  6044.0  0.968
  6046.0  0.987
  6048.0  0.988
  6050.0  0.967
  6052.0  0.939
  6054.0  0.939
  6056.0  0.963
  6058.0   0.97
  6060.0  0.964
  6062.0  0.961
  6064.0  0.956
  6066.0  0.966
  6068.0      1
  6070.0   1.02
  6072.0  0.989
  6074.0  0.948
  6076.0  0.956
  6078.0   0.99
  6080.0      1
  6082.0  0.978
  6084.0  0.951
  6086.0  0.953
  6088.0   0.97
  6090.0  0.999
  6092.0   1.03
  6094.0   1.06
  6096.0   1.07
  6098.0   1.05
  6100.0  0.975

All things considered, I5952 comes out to 0.29 mag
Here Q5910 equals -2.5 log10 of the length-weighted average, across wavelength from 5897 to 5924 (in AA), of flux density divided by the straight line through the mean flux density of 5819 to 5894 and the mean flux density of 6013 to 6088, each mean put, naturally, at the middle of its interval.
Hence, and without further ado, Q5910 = 0.30 mag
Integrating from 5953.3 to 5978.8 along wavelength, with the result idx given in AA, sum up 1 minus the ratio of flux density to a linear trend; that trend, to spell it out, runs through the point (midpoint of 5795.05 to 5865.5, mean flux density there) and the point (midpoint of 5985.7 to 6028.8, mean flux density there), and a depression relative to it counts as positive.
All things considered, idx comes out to 3.8 AA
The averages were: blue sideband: 0.887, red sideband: 0.85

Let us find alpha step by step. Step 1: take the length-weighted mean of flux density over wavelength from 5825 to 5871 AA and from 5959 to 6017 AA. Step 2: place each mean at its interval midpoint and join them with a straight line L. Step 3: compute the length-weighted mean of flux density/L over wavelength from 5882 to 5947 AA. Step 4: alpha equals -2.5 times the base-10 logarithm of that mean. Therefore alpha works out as 0.372 mag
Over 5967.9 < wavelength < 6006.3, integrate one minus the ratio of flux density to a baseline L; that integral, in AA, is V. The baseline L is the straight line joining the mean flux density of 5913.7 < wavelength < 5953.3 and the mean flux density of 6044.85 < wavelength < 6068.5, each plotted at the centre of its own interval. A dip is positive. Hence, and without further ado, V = 0.8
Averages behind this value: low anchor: 0.7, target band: 0.798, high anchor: 0.966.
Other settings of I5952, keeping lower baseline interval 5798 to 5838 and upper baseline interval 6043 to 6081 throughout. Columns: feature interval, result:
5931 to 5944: 0.29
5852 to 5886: 0.38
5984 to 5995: 0.16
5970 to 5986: 0.24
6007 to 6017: 0.14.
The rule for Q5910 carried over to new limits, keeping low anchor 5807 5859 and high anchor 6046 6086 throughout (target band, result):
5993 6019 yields 0.13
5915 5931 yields 0.33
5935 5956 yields 0.25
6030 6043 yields 0.05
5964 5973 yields 0.22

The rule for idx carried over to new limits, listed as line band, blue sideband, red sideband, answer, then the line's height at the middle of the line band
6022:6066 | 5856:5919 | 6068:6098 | -1.5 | 0.908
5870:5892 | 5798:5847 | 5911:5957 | 8.1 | 0.802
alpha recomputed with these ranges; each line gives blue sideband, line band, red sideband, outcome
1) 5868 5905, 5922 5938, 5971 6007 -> -0.103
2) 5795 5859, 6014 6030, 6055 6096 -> 0.078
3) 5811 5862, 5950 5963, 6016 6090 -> 0.280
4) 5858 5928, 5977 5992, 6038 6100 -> -0.021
